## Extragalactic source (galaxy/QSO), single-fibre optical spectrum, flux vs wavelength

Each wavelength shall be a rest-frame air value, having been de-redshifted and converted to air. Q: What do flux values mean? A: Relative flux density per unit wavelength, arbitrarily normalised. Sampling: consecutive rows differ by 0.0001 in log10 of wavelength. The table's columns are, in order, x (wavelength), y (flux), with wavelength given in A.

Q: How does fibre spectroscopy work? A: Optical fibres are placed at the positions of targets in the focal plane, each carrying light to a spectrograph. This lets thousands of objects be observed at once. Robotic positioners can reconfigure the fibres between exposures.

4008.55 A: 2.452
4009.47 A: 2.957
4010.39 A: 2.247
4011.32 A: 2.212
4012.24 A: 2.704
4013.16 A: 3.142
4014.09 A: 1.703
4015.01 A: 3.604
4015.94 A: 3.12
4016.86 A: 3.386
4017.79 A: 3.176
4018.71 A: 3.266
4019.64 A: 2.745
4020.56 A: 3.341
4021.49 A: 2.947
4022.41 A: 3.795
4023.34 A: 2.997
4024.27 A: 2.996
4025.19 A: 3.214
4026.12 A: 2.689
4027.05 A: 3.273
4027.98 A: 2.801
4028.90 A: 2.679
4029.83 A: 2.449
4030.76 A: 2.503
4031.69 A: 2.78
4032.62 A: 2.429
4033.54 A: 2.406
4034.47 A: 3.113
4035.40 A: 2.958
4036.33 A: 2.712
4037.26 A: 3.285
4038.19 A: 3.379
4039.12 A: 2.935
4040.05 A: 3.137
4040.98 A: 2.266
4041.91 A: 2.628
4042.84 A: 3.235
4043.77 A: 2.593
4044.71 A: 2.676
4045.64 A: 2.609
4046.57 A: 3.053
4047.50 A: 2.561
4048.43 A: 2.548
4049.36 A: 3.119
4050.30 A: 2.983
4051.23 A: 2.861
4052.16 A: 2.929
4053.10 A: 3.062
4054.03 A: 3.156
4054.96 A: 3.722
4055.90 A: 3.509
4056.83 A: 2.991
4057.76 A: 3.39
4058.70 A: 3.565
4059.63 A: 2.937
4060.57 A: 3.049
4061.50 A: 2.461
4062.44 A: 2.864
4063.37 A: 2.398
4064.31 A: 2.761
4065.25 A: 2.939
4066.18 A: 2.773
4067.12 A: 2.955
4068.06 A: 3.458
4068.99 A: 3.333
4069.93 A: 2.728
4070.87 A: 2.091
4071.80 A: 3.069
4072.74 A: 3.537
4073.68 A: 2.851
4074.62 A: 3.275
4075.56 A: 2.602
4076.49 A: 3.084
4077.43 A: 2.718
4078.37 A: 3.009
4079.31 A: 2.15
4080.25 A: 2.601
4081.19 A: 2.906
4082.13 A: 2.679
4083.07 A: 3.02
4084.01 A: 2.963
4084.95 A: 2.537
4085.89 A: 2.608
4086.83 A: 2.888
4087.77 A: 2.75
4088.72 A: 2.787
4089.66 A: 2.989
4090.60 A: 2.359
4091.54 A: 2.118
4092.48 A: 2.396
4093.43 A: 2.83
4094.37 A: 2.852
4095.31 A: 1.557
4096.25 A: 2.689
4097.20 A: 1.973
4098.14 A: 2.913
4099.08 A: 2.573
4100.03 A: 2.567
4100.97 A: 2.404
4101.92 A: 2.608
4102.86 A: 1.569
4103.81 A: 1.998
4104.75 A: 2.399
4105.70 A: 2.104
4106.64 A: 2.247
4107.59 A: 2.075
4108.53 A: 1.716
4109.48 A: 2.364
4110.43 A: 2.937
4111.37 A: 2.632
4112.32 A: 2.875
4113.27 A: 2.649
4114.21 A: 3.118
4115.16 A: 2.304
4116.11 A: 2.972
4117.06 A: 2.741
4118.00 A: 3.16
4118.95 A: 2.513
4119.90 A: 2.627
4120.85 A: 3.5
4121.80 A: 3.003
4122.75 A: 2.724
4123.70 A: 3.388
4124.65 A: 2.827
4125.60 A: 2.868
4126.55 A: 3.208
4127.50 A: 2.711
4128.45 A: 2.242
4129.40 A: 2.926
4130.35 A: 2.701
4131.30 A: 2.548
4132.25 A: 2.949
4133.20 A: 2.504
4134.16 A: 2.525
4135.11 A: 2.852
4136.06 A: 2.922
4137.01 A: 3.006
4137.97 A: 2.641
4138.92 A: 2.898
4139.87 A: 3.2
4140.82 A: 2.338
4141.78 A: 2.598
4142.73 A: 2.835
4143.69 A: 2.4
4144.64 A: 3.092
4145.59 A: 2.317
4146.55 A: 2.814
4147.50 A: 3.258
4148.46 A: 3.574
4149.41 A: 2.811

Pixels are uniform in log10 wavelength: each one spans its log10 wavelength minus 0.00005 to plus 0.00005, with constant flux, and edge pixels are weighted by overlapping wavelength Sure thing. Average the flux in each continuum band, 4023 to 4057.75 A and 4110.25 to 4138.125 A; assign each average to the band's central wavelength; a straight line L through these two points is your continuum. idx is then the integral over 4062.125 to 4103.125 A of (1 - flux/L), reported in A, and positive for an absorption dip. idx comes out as 2.3 A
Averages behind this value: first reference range 2.9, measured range 2.7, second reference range 2.82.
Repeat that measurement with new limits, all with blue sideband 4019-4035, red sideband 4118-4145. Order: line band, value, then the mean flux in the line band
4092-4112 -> 3.4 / 2.36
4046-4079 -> -1.3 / 2.98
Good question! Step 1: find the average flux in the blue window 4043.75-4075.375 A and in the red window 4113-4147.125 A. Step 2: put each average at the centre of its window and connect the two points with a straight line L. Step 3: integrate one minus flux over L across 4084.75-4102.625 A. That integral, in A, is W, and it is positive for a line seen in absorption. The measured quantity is 2.17 A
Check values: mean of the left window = 2.97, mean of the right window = 2.8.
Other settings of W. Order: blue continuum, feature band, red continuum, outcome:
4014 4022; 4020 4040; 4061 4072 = 0.6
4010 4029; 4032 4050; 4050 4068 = 1.0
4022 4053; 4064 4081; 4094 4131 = -0.9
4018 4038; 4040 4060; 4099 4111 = -1.7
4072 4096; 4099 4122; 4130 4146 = 1.6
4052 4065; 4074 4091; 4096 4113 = -0.5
